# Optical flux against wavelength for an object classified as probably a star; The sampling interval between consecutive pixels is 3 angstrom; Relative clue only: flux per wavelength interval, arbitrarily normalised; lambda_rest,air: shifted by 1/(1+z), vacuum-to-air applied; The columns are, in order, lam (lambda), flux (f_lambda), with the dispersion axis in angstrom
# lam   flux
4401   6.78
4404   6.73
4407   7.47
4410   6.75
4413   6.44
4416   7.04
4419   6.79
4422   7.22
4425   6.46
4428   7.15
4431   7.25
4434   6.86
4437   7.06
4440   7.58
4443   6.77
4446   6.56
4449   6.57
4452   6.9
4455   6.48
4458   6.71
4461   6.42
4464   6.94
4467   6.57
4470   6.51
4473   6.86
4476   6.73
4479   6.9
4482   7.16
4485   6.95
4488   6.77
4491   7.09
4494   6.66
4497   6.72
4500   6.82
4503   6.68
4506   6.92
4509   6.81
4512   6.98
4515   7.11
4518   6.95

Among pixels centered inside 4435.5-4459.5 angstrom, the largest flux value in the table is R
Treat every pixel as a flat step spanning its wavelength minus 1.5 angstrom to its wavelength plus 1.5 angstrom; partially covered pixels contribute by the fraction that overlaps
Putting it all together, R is 7.58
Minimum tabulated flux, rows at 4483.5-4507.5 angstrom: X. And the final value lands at 6.66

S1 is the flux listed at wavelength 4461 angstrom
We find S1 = 6.42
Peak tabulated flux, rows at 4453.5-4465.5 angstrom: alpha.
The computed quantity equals 6.94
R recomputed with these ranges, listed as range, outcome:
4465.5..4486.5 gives 7.16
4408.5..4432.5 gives 7.25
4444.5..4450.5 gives 6.57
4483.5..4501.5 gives 7.09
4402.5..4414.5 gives 7.47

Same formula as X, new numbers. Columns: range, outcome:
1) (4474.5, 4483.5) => 6.73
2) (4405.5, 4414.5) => 6.44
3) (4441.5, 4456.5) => 6.48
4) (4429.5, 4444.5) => 6.77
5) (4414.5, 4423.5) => 6.79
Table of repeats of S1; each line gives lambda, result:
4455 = 6.48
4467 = 6.57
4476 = 6.73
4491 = 7.09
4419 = 6.79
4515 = 7.11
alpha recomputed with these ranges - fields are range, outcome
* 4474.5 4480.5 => 6.9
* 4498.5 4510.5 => 6.92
